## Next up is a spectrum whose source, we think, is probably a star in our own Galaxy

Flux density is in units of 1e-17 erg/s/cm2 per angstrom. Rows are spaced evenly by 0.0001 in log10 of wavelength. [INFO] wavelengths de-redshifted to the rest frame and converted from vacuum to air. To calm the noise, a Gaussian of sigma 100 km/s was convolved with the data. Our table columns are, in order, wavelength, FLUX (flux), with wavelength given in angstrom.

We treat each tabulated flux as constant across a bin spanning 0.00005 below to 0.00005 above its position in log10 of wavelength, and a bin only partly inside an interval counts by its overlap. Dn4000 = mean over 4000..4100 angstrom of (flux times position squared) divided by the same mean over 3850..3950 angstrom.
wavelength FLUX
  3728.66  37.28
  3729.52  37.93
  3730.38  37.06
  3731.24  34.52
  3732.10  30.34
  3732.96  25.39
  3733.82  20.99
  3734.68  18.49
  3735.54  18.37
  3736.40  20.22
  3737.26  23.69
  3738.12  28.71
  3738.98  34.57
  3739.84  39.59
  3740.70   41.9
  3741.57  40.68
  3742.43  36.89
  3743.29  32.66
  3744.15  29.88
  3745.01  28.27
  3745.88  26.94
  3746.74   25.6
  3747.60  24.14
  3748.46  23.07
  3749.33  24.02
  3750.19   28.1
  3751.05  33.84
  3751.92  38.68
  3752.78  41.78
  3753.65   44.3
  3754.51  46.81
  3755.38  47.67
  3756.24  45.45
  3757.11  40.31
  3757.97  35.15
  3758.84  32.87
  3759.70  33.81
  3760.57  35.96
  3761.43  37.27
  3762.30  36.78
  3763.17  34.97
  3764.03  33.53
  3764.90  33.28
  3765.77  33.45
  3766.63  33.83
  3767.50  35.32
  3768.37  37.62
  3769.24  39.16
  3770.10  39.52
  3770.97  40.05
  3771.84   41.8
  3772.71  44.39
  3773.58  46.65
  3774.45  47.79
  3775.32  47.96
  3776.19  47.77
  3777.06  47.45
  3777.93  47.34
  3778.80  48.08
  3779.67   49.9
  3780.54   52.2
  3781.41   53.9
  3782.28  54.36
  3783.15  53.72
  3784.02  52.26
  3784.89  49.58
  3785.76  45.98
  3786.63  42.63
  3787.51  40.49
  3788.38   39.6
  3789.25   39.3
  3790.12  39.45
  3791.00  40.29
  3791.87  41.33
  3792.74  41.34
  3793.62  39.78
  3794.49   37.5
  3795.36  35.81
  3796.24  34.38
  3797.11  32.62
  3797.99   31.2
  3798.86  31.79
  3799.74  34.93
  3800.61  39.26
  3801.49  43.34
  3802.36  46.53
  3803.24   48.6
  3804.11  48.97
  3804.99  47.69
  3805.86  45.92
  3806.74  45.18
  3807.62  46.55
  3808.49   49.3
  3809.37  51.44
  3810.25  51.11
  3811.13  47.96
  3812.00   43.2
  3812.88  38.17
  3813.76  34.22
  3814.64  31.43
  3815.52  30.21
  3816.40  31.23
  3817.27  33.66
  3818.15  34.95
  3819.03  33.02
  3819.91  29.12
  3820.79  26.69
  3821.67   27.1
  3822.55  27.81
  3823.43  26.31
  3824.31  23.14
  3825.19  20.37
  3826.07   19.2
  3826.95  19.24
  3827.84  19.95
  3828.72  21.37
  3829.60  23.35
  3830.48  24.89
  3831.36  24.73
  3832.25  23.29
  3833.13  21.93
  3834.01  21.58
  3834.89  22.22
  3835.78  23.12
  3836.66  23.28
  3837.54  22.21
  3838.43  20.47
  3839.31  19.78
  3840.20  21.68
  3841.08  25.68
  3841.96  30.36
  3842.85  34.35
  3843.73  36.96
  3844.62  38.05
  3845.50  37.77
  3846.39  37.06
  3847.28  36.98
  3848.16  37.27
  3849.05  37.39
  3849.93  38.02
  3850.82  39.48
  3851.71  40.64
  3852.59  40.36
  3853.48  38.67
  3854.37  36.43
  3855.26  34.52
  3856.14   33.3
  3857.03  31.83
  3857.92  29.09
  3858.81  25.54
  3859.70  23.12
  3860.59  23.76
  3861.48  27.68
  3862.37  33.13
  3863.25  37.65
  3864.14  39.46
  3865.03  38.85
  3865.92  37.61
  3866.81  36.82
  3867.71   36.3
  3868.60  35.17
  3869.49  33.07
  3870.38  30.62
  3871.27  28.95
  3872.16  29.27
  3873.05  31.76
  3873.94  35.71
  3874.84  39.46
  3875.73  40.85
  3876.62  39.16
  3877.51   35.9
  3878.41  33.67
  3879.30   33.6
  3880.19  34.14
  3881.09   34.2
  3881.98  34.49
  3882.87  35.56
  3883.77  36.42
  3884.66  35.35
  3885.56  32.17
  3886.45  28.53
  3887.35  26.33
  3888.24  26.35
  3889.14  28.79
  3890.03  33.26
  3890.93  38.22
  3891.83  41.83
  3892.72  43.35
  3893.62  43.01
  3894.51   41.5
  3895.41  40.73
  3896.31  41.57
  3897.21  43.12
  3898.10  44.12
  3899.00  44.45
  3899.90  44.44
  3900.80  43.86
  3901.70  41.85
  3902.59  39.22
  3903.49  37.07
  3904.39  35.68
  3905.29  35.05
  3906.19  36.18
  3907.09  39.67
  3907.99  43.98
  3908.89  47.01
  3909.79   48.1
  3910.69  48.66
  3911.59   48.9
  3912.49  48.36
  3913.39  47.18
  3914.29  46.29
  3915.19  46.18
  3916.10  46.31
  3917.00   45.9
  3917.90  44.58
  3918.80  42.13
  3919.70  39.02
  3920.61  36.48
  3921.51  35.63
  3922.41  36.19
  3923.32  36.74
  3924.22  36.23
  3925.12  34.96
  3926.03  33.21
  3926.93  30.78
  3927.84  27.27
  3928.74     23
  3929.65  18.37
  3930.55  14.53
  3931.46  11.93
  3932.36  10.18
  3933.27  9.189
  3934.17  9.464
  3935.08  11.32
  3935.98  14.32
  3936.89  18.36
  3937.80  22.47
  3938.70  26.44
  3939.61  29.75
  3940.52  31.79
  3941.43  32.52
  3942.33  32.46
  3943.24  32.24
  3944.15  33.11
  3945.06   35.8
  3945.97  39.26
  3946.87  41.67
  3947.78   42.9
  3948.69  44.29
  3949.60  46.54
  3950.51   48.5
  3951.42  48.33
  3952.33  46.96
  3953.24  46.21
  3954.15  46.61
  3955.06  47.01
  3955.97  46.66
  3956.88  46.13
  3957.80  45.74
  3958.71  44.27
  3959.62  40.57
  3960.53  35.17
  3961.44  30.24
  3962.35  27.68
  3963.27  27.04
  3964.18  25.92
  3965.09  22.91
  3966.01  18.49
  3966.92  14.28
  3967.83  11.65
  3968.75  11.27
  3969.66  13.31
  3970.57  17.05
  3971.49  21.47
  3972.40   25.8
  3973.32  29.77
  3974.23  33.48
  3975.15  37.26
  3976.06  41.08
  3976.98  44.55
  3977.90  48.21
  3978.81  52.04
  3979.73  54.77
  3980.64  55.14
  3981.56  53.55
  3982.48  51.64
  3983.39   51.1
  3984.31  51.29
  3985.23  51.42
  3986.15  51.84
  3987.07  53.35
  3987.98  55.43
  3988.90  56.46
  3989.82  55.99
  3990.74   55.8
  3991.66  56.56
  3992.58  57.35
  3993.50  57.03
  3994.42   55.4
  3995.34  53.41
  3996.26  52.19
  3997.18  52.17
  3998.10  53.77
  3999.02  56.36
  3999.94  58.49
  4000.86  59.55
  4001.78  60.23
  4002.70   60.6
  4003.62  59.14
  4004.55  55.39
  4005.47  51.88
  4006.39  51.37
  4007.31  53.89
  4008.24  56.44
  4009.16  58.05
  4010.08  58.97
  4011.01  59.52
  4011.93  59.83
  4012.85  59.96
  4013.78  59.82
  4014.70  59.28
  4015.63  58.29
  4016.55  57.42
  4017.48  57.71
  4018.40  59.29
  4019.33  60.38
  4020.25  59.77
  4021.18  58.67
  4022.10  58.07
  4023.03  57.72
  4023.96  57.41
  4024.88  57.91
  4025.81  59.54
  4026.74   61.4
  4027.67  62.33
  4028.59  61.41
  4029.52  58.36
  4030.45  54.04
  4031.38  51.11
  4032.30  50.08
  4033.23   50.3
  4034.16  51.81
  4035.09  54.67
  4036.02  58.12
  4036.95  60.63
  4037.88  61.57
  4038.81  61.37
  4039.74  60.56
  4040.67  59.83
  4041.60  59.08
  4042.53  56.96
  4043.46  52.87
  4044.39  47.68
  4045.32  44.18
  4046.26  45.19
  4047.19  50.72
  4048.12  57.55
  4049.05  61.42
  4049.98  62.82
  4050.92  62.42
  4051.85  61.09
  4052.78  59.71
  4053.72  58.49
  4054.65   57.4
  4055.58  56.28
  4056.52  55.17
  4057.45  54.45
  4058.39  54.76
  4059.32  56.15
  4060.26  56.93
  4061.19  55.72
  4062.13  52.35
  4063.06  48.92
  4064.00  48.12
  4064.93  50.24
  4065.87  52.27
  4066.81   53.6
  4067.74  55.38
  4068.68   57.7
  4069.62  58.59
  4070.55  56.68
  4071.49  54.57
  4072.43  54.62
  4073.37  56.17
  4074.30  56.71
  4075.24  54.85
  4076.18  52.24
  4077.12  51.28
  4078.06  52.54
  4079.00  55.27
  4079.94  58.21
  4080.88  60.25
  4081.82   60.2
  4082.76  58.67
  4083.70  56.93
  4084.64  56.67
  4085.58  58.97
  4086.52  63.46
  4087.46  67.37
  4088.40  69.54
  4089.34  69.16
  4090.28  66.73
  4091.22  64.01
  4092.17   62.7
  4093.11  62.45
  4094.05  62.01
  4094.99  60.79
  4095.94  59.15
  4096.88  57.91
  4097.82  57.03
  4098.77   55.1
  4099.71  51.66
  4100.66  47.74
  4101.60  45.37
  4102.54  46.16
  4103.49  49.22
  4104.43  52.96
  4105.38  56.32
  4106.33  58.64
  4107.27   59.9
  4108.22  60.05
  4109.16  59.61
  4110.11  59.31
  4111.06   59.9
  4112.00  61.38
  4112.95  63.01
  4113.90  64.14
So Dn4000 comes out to 1.77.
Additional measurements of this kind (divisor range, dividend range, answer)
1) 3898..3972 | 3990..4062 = 1.74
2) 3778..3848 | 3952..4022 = 1.46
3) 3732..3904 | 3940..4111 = 1.62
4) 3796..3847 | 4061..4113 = 2.02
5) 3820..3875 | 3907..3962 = 1.25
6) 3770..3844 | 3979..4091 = 1.74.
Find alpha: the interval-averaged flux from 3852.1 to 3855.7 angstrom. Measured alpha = 37.6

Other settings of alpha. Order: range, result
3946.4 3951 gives 44.8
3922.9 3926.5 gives 35.3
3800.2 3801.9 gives 41.2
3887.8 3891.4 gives 31.7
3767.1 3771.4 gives 38.4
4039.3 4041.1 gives 60.2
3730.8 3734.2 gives 27.9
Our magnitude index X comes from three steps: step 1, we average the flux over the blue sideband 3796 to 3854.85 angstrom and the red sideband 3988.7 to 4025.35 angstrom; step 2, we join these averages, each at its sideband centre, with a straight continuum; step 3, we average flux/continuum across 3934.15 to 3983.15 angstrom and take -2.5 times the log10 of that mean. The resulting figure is 0.42 mag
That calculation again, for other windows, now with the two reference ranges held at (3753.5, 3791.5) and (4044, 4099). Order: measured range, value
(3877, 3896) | 0.339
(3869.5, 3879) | 0.348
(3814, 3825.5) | 0.470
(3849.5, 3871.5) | 0.345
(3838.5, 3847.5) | 0.418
